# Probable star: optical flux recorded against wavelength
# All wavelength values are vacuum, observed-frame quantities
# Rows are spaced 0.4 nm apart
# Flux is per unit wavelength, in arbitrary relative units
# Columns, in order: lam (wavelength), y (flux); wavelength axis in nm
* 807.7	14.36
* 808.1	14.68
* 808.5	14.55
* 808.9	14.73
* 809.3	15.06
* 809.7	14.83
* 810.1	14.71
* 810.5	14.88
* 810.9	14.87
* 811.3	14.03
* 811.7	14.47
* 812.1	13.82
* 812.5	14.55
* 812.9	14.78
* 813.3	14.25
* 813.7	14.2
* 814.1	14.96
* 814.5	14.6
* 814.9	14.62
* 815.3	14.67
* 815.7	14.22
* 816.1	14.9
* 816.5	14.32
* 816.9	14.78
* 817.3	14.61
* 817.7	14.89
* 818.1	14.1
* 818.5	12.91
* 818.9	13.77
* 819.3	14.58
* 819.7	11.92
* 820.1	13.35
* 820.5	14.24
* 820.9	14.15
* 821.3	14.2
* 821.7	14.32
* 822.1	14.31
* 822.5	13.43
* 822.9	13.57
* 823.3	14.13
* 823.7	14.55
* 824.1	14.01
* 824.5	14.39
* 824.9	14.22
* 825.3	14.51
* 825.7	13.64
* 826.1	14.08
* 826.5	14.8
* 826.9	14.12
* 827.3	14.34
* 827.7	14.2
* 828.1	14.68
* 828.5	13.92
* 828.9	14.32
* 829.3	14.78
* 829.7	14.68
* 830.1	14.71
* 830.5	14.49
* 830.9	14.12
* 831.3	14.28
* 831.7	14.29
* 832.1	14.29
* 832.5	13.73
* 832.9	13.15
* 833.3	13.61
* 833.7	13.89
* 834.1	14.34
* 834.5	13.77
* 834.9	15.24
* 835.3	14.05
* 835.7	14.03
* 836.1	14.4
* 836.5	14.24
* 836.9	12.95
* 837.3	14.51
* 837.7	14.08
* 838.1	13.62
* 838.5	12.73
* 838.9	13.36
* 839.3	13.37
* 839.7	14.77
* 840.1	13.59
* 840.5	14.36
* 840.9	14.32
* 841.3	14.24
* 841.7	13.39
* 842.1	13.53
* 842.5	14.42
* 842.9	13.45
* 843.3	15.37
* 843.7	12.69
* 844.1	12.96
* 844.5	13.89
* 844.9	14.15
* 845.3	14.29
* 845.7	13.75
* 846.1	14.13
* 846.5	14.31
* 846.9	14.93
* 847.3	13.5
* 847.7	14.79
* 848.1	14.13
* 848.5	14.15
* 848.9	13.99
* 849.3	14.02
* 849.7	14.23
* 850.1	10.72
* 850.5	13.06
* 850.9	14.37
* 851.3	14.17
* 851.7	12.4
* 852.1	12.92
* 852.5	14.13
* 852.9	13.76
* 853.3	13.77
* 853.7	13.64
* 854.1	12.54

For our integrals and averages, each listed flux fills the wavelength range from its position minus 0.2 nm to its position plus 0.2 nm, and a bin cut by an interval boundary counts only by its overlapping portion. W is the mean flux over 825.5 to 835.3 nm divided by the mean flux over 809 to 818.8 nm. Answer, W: 0.98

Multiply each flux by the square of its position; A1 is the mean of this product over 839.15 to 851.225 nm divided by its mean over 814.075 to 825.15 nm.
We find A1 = 1.0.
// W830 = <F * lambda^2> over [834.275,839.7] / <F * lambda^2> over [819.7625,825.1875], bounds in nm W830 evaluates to 1.0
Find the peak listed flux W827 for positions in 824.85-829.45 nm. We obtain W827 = 14.8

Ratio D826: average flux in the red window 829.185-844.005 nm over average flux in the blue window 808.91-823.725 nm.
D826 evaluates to 1.0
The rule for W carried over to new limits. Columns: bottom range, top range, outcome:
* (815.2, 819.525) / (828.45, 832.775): 1.00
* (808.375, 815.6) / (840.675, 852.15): 0.95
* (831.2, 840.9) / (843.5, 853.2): 0.98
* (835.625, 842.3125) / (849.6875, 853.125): 0.96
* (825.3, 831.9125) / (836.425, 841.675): 0.96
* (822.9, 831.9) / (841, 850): 0.98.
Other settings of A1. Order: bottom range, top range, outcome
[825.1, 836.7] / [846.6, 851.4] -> 1.02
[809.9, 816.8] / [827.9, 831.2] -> 1.04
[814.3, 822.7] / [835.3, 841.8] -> 1.03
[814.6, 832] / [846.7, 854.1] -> 1.03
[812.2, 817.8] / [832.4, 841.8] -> 1.01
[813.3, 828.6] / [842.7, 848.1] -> 1.05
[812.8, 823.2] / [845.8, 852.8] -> 1.05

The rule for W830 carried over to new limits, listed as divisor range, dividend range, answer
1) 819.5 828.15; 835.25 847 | 1.03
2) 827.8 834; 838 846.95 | 1.01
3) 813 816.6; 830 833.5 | 1.01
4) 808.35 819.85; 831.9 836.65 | 1.02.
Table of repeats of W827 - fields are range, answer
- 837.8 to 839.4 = 13.62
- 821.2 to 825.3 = 14.55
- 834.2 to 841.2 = 15.24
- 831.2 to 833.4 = 14.29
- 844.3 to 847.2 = 14.93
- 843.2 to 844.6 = 15.37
